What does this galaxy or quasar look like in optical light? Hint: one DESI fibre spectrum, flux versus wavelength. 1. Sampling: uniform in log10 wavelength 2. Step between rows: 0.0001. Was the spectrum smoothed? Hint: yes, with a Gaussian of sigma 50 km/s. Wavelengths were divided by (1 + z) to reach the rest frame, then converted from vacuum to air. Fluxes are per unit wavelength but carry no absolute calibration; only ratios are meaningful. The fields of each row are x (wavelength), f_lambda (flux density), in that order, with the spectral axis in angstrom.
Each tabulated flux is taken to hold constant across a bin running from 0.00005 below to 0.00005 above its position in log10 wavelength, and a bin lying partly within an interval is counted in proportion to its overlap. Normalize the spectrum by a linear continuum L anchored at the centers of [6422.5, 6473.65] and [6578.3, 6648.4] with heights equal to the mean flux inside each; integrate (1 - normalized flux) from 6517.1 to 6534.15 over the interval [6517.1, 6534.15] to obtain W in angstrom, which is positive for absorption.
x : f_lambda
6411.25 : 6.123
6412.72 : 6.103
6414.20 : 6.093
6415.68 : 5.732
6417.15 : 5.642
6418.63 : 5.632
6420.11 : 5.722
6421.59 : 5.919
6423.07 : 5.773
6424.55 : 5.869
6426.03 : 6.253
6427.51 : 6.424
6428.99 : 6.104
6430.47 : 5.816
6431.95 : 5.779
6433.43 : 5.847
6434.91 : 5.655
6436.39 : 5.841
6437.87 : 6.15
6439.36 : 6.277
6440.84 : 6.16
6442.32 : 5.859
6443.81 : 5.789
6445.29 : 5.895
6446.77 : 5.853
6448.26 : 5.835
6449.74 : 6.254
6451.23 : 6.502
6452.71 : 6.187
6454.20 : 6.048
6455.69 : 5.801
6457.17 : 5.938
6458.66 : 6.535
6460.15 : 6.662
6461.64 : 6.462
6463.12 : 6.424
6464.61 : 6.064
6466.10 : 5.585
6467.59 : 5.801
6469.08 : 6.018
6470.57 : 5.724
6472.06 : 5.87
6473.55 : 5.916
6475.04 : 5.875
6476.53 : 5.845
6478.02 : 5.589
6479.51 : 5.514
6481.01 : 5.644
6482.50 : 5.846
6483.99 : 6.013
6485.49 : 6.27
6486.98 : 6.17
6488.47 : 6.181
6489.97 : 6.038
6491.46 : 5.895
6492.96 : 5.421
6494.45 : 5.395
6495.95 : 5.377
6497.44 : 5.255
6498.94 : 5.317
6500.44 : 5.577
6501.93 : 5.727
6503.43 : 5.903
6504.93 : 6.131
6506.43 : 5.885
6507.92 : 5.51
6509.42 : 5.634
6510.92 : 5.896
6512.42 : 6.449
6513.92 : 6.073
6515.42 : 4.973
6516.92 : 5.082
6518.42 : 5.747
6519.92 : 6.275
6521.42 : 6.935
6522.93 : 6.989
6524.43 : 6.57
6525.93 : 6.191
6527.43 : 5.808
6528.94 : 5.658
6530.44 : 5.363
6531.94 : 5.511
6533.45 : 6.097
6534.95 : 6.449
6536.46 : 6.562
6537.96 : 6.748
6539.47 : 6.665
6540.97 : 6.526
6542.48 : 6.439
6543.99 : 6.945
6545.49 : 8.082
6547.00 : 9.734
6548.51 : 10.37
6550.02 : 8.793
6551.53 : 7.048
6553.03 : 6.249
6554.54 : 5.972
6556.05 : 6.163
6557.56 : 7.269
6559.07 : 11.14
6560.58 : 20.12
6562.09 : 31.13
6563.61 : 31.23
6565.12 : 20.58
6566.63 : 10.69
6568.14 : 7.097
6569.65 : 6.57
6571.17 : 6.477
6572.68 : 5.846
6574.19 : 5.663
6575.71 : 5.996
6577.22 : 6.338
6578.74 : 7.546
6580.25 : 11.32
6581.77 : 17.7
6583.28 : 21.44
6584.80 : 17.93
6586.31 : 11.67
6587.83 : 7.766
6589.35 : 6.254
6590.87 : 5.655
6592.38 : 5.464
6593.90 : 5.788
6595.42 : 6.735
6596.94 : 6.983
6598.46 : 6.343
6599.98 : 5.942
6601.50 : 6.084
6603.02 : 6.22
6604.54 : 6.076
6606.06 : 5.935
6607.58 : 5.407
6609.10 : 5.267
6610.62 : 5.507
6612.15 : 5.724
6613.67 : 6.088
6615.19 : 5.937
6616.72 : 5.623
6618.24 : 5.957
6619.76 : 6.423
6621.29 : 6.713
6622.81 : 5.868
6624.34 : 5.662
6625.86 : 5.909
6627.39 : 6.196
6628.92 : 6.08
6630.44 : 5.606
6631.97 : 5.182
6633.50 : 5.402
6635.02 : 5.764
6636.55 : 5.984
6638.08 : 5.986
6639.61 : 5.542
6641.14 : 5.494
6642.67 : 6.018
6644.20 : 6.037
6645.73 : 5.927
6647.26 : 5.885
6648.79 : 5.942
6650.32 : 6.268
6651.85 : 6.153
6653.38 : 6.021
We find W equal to 1.2 angstrom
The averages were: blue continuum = 6.03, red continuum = 7.07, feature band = 6.07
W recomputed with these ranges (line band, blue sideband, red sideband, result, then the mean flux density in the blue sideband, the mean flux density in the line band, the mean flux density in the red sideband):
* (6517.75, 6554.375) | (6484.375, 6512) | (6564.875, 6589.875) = 5.10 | 5.77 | 6.81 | 10.2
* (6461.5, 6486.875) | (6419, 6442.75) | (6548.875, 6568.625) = 7.64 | 5.96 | 5.9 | 13.4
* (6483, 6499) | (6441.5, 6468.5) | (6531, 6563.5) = 3.49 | 6.08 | 5.78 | 9.47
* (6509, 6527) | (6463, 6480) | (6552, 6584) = 5.58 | 5.84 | 6.07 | 12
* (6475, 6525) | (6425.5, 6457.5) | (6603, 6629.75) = 1.08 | 6.01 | 5.85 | 5.91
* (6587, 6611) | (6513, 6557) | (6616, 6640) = -0.01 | 6.62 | 6.11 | 5.87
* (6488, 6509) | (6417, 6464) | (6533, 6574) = 6.29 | 6.03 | 5.68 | 10.1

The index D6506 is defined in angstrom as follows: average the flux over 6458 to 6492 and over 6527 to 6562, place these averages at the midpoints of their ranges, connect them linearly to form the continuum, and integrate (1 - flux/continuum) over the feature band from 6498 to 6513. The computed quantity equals 2.5 angstrom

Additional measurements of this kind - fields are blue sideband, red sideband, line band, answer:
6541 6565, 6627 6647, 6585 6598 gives 2.3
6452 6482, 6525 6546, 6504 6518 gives 1.1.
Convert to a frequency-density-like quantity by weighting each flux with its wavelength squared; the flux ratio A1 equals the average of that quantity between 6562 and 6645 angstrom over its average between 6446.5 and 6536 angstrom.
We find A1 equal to 1.4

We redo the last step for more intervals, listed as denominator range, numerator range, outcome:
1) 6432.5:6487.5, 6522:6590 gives 1.66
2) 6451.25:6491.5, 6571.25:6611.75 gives 1.38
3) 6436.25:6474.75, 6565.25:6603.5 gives 1.49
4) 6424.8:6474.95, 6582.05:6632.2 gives 1.24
